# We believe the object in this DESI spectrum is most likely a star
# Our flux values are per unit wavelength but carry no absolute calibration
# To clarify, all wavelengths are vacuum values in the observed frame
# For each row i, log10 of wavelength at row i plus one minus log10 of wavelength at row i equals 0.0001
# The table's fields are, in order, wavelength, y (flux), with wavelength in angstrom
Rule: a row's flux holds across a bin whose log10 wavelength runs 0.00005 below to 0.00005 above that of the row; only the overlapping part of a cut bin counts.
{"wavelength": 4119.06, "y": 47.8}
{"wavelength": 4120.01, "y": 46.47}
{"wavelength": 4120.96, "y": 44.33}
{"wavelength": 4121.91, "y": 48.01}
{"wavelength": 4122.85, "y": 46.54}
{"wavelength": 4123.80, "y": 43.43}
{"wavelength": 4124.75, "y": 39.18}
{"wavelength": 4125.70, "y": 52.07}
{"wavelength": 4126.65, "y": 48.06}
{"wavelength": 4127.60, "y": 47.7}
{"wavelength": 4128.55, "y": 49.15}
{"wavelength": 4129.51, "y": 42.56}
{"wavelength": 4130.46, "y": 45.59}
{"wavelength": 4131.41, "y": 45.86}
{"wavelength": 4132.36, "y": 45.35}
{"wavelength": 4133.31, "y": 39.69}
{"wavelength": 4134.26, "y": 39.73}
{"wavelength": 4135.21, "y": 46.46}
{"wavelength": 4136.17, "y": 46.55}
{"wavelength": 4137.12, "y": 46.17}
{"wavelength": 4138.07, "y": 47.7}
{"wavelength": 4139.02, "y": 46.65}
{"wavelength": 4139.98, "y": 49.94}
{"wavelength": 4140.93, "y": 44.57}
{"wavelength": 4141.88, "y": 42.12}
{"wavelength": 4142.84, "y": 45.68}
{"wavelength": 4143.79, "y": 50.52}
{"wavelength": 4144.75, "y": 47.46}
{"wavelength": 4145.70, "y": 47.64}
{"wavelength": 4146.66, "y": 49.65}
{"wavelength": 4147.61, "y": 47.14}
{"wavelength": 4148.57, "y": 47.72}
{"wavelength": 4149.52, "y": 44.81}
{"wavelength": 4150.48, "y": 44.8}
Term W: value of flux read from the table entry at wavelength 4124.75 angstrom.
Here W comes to 39.18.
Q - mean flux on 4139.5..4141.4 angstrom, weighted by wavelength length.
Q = 47.3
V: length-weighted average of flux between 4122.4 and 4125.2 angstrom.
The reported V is 43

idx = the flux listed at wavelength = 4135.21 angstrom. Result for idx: 46.46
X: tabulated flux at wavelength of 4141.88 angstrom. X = 42.12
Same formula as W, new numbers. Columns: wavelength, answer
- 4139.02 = 46.65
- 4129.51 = 42.56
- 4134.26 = 39.73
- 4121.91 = 48.01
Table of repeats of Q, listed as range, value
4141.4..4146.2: 46.6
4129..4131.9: 44.6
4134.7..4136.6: 46.2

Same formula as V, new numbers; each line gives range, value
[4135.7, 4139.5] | 46.8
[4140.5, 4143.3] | 44.1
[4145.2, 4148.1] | 48.1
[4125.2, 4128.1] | 49.2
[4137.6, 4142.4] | 46.2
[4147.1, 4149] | 47.5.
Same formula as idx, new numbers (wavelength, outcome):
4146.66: 49.65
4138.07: 47.7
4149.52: 44.81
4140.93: 44.57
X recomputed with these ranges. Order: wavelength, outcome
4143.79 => 50.52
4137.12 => 46.17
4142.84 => 45.68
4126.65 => 48.06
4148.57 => 47.72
